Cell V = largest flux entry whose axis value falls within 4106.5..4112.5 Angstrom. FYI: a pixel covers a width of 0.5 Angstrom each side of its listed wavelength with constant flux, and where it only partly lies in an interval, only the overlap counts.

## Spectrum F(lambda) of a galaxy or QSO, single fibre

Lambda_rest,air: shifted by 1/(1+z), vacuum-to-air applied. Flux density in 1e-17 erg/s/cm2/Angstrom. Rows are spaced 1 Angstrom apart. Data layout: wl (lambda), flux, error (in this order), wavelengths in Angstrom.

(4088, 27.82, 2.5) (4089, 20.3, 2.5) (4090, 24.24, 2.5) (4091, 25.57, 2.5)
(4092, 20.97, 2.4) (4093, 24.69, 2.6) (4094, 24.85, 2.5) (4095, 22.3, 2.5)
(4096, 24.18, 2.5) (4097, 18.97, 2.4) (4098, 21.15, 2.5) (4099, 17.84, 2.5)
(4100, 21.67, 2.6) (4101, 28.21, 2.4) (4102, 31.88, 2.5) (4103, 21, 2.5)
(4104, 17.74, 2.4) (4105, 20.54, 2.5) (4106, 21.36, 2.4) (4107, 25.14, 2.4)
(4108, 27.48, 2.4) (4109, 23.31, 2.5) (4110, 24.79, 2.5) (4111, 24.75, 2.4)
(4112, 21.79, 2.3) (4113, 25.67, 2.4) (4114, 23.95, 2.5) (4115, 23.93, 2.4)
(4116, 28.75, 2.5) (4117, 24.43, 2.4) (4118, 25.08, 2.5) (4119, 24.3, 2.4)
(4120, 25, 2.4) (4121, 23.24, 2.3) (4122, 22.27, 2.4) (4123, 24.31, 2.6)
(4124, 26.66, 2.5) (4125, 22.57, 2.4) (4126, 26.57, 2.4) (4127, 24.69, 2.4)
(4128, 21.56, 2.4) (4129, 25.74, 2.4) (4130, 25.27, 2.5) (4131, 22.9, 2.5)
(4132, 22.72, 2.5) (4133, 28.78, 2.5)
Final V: 27.48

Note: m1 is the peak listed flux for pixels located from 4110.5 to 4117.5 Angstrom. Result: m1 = 28.75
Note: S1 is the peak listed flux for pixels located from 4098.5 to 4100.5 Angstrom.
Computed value 21.67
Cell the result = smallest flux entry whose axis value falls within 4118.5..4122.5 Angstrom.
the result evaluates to 22.27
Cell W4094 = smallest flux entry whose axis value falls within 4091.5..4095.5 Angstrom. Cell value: 20.97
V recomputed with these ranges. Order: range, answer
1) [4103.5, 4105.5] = 20.54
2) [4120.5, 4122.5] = 23.24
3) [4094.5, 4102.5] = 31.88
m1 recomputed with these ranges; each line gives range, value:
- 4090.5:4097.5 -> 25.57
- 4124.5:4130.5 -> 26.57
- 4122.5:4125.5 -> 26.66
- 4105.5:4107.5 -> 25.14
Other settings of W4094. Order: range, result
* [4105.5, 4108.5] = 21.36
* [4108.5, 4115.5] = 21.79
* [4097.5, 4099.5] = 17.84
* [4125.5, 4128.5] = 21.56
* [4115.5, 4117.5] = 24.43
